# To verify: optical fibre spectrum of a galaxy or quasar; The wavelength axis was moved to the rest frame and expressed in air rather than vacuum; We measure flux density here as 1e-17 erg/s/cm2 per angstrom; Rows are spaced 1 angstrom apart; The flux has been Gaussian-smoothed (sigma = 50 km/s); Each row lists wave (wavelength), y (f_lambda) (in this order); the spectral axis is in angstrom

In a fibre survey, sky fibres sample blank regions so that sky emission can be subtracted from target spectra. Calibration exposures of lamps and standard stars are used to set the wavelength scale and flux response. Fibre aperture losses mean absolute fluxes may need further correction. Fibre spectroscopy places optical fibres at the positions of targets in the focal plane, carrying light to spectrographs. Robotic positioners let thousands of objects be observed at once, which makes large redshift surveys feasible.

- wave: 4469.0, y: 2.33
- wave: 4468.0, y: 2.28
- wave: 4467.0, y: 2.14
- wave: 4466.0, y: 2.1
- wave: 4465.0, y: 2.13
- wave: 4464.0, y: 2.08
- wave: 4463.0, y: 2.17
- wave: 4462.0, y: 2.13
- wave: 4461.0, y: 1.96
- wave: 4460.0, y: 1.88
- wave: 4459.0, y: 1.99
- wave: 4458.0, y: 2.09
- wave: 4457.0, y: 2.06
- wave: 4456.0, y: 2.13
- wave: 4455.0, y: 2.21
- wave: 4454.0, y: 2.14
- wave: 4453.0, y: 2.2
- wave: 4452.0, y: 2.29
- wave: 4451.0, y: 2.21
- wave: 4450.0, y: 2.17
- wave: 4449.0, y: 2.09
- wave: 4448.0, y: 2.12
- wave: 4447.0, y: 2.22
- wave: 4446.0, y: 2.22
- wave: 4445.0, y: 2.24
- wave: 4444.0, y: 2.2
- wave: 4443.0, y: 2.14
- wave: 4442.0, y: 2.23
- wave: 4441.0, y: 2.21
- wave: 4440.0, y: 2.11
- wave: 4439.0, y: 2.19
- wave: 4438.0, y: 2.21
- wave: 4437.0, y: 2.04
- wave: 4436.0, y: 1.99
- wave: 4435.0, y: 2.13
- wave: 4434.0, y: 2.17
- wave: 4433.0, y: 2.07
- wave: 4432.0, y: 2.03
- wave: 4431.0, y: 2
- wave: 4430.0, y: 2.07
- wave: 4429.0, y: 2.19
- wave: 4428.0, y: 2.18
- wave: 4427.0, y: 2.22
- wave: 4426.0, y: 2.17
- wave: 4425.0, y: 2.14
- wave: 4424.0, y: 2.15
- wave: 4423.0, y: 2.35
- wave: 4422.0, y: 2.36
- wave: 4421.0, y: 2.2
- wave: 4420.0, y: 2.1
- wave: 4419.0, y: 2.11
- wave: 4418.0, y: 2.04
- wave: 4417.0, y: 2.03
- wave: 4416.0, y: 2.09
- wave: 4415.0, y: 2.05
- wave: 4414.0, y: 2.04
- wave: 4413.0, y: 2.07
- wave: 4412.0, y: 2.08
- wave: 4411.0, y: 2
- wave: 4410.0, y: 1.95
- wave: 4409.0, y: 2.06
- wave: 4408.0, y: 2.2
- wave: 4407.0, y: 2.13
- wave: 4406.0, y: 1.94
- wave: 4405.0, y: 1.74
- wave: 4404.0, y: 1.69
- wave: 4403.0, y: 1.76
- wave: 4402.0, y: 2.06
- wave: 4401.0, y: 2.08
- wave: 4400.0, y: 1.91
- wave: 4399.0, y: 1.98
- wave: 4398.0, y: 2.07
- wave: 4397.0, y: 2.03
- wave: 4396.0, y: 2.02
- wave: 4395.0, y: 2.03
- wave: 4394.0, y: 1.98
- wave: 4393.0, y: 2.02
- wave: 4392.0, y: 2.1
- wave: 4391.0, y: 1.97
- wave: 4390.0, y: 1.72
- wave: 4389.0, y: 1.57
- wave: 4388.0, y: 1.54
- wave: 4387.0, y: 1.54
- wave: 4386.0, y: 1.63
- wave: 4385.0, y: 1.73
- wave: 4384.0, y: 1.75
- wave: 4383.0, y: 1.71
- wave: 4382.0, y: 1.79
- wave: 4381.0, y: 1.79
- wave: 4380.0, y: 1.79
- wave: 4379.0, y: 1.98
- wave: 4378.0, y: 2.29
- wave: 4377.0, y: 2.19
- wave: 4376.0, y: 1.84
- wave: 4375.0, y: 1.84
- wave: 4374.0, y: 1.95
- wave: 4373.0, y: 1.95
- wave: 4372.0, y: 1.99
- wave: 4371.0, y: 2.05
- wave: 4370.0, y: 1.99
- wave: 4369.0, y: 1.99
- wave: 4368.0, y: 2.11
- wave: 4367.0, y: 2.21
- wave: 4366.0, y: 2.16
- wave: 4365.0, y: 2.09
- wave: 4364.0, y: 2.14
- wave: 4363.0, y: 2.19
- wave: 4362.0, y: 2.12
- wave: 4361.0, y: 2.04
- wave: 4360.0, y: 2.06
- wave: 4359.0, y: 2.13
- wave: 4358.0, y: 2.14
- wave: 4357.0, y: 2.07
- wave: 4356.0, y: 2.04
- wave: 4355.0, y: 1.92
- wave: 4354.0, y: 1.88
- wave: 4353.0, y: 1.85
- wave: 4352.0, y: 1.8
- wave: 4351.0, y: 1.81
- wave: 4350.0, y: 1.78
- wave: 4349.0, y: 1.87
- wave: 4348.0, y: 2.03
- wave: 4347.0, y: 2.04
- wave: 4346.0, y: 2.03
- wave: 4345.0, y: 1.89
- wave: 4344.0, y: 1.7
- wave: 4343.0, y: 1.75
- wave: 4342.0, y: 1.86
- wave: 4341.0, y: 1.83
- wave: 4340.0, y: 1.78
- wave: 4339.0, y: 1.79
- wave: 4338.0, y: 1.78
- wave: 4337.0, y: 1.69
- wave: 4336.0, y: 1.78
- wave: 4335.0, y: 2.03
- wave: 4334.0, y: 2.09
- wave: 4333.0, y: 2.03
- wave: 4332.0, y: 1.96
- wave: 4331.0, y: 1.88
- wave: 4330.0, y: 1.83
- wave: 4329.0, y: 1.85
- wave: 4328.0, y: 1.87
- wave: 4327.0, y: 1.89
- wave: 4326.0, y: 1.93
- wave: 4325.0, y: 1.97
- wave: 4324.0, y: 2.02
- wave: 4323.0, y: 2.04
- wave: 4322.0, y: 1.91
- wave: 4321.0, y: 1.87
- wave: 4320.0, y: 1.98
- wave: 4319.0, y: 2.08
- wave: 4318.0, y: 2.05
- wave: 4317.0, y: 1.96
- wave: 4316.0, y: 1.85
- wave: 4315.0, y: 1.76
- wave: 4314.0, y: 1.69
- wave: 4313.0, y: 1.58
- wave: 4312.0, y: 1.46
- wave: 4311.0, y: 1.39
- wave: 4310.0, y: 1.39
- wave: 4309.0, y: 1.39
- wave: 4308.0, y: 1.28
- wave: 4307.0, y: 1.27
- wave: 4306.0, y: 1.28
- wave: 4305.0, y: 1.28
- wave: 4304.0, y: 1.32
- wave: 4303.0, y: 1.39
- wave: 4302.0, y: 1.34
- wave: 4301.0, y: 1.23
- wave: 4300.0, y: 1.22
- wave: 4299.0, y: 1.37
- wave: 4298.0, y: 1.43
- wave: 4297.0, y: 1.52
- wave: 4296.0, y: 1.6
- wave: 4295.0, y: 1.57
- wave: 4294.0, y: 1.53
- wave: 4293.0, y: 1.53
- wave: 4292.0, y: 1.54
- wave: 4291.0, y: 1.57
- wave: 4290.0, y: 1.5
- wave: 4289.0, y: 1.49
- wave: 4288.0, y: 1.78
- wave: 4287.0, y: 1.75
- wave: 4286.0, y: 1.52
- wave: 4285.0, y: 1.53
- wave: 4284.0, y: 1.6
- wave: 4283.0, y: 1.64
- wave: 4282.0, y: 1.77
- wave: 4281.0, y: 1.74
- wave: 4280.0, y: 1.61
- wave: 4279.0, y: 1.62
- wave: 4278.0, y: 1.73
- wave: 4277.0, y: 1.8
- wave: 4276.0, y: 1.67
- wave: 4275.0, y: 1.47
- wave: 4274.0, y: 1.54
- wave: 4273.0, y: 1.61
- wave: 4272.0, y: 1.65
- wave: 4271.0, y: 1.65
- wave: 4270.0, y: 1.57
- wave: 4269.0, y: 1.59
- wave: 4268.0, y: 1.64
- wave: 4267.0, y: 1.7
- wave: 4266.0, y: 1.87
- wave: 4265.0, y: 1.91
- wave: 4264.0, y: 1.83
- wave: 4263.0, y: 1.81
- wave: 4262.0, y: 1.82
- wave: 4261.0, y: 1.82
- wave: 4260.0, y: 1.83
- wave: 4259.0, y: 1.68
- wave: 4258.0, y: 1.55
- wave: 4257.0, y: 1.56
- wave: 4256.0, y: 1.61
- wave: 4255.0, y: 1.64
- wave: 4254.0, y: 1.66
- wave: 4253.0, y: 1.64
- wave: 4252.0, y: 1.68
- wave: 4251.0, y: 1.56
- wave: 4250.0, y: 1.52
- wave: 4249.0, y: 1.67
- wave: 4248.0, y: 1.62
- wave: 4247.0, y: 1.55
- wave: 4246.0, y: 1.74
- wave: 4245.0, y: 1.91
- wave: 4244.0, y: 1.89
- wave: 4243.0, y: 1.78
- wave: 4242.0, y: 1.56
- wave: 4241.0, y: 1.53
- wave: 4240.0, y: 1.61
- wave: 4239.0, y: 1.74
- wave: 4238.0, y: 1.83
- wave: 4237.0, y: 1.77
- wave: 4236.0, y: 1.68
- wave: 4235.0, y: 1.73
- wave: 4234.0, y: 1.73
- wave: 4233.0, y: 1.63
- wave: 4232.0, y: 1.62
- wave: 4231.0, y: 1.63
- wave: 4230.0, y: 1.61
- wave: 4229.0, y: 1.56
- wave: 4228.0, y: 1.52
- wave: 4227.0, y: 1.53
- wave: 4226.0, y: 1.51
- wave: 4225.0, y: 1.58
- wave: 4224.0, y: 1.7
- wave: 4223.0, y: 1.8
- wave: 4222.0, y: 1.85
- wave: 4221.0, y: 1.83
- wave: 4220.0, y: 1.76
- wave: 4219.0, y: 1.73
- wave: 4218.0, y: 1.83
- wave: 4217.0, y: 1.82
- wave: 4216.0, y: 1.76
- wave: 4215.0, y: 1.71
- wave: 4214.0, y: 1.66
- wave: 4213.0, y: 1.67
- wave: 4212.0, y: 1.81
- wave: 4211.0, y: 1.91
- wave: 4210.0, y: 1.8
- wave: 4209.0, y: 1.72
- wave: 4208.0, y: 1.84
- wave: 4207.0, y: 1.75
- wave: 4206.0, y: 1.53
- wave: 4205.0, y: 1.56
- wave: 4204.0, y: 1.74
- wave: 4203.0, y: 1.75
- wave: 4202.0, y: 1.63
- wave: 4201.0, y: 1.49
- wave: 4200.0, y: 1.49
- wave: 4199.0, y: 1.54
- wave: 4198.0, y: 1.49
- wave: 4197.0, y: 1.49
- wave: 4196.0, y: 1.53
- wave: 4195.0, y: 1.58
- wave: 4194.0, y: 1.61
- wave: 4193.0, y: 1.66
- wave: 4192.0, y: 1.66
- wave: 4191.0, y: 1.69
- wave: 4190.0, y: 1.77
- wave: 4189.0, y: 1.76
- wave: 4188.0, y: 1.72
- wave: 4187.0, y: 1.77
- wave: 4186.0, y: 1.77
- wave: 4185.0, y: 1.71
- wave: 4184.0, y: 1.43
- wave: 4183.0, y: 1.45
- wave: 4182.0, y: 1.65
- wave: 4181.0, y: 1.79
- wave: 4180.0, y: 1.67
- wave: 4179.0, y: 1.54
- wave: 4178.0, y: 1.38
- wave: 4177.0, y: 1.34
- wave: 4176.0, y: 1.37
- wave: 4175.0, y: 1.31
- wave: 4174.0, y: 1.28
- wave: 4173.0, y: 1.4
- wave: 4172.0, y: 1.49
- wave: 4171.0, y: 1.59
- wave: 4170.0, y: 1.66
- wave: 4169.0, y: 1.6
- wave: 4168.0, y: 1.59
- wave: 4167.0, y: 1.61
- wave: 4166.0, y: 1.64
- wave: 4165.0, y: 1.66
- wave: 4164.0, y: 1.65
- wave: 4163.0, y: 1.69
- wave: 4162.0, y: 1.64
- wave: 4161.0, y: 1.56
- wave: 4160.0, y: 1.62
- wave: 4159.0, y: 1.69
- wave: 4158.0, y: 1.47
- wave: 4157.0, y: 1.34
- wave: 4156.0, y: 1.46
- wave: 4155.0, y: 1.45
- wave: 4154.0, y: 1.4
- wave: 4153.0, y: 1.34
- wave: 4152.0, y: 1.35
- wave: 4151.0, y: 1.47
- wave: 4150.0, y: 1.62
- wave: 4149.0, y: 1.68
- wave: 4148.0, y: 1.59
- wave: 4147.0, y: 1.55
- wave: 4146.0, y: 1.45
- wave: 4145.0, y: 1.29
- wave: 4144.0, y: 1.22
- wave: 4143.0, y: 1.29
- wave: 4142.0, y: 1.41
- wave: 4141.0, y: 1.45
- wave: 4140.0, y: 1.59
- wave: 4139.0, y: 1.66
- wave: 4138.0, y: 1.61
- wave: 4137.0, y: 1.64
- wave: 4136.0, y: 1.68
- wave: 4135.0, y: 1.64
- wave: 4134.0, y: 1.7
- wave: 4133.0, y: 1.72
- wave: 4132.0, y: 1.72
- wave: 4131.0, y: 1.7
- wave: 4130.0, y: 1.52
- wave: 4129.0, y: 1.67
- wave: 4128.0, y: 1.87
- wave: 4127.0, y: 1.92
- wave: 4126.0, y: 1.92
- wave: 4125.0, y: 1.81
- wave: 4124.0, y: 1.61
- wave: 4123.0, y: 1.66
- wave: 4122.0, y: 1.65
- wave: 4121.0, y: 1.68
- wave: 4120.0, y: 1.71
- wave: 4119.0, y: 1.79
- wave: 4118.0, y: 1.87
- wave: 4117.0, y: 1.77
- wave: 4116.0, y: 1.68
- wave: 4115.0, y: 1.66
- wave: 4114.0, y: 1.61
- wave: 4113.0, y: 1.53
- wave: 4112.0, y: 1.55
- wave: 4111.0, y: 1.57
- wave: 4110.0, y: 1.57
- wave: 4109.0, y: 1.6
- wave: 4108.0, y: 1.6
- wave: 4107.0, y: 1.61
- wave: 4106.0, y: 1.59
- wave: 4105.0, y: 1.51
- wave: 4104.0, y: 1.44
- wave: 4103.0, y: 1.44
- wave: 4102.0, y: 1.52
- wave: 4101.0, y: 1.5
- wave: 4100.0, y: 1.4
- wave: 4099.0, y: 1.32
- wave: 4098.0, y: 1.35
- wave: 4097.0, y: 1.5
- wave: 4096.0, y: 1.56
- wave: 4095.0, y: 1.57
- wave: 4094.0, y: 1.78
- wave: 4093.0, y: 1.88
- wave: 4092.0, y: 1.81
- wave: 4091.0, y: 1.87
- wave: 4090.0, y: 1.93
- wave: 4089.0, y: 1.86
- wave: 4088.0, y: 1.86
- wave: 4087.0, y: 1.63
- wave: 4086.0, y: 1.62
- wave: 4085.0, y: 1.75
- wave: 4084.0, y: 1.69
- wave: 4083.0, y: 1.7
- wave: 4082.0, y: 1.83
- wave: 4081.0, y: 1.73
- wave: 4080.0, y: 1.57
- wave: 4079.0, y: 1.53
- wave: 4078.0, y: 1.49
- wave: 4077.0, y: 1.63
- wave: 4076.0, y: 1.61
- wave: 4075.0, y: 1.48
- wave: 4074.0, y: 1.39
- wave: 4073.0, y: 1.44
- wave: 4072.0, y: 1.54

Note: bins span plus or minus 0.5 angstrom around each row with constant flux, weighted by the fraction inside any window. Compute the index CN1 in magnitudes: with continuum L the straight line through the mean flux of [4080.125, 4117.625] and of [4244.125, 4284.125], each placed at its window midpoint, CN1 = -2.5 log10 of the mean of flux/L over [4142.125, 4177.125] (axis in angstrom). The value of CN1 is 0.106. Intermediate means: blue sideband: 1.63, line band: 1.5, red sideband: 1.68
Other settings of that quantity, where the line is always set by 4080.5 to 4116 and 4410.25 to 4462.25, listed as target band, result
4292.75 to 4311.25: 0.36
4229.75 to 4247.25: 0.08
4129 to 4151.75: 0.09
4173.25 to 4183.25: 0.18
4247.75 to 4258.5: 0.16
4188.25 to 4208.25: 0.10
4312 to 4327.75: 0.04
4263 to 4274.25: 0.11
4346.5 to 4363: 0.01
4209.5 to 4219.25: 0.02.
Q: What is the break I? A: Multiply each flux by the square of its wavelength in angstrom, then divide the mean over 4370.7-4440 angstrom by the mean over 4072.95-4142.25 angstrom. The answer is 1.40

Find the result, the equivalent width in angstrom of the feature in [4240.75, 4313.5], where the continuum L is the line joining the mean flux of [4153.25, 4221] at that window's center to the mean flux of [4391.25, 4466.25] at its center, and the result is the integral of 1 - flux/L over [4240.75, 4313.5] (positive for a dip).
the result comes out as 8.17 angstrom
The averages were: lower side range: 1.61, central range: 1.59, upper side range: 2.09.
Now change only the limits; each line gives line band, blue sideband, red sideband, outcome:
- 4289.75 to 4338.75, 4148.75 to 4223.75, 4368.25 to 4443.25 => 4.66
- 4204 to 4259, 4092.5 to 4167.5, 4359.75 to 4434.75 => 1.88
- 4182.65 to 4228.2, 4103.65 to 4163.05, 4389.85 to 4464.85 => 1.10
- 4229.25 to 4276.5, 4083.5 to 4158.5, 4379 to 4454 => 3.07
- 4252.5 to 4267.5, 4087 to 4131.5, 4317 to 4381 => 0.95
